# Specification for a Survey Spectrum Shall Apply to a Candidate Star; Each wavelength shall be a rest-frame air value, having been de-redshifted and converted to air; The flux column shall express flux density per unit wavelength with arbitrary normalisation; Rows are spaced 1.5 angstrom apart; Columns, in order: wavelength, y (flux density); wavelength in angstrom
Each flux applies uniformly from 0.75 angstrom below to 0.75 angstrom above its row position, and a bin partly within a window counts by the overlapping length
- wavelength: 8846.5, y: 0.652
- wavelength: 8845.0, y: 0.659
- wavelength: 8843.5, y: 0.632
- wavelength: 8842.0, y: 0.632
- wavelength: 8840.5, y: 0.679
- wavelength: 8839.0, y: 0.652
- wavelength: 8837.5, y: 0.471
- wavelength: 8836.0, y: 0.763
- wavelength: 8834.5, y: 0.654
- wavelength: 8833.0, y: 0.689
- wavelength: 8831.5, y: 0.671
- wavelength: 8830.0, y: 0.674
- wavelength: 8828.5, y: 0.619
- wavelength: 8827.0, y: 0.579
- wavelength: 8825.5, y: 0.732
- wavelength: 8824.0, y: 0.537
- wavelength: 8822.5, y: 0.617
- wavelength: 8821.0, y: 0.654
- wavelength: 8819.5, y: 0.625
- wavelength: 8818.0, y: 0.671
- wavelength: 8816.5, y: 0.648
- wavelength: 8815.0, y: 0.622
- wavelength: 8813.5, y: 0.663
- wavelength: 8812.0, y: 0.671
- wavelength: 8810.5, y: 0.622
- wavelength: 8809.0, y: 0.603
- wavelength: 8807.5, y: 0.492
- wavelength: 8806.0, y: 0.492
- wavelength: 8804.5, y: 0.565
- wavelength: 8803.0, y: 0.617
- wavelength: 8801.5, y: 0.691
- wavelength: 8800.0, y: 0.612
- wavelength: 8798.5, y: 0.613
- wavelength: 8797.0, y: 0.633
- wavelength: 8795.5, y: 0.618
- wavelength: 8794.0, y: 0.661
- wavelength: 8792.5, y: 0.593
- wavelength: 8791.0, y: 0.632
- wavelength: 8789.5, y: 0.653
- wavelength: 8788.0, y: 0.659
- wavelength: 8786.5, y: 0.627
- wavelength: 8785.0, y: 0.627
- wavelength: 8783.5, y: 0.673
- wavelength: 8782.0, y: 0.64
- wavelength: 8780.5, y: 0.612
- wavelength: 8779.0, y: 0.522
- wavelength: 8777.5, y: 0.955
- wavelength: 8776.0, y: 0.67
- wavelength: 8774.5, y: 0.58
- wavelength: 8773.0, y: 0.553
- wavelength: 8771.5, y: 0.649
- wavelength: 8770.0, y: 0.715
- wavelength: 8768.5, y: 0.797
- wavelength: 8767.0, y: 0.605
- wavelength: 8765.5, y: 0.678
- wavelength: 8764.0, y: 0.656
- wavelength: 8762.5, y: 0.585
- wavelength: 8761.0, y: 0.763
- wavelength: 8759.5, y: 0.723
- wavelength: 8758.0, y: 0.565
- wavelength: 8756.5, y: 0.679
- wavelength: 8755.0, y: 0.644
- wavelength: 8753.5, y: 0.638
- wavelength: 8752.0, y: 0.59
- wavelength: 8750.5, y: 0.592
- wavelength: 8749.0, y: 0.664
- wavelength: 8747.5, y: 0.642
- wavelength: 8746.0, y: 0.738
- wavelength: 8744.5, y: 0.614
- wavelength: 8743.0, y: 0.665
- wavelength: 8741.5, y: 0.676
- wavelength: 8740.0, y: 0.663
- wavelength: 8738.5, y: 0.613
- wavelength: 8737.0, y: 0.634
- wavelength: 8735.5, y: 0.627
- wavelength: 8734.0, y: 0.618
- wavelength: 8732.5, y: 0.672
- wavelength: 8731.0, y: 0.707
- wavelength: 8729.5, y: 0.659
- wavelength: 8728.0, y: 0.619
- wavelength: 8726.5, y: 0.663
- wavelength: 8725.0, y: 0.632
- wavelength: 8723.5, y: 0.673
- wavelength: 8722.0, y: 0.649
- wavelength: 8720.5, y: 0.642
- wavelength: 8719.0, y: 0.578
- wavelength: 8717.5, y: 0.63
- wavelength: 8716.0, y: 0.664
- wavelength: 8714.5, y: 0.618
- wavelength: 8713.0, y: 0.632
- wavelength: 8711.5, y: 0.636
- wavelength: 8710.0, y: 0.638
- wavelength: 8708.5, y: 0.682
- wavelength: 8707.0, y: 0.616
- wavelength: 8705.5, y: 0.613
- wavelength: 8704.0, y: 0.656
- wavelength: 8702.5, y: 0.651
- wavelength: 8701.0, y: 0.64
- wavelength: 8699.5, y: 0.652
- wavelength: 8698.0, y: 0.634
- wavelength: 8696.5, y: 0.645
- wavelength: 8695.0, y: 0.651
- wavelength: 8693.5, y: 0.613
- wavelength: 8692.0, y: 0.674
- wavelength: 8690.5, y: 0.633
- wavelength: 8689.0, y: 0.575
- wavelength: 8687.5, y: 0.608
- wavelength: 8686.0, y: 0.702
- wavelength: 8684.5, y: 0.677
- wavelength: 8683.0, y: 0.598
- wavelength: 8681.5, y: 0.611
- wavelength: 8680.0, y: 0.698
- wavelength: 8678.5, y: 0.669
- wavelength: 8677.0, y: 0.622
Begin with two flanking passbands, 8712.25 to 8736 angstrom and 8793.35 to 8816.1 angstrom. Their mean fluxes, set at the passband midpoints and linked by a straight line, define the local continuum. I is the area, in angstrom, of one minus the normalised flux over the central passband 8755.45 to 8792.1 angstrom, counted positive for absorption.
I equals -2.0 angstrom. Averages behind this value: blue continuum 0.643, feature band 0.658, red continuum 0.612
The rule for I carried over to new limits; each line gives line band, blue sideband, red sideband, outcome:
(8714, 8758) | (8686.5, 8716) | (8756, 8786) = 0.4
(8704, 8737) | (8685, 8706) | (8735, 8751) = 0.2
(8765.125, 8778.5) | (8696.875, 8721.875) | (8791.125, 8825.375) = -1.3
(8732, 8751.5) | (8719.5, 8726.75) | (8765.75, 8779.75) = 0.3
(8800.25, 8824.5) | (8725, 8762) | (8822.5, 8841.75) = 1.2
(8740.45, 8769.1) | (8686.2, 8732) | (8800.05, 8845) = -1.0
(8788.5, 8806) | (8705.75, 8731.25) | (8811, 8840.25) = 0.6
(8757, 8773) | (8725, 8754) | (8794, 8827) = -0.8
